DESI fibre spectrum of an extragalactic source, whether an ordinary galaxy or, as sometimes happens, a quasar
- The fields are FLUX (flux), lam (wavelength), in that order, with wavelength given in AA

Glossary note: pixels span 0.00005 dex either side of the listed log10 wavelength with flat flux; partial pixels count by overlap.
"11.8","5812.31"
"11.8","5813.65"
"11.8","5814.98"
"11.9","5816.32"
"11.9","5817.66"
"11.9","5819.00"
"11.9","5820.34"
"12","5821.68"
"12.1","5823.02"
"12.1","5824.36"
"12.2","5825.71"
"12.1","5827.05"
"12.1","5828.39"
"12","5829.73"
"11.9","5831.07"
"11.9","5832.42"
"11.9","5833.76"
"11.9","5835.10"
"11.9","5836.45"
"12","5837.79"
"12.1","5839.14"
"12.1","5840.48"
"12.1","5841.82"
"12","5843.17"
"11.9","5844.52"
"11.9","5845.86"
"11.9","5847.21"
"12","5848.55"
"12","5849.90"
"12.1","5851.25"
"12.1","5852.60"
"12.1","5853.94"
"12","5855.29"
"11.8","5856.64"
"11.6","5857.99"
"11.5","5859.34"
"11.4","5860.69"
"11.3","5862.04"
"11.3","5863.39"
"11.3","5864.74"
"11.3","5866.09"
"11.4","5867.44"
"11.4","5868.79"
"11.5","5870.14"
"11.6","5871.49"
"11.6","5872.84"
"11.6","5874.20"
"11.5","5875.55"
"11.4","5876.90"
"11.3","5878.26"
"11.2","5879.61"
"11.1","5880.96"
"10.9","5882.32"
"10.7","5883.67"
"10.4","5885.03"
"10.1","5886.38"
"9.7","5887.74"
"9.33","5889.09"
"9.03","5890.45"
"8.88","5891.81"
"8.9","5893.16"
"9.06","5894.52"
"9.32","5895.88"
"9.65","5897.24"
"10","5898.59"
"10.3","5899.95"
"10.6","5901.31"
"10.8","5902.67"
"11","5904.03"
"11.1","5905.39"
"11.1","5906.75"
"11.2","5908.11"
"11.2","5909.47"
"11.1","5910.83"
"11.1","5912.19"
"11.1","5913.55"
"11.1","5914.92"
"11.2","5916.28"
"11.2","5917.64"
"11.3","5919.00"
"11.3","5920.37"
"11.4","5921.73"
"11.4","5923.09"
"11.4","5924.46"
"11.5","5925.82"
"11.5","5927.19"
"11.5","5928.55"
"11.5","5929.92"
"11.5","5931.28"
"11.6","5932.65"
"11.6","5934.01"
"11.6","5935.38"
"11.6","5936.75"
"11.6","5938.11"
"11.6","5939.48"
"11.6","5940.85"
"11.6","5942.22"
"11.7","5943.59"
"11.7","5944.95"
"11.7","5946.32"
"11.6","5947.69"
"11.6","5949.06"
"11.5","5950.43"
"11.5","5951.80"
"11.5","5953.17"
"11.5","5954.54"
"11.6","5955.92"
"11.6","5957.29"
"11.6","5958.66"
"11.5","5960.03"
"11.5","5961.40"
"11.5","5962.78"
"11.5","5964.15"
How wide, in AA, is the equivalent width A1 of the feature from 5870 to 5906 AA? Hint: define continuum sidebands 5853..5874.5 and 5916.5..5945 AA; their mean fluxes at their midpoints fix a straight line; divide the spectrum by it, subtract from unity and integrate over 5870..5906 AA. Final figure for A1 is 3.4 AA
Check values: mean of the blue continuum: 11.6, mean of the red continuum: 11.5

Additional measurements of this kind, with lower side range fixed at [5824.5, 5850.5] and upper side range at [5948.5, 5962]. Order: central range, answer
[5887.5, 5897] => 2.11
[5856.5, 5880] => 0.87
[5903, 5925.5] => 0.96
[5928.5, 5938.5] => 0.05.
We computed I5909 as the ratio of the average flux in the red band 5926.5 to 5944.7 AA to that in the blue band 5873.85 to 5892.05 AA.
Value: 1.1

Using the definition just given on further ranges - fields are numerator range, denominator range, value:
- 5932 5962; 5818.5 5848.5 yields 0.97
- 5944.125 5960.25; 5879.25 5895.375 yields 1.17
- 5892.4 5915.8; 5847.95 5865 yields 0.90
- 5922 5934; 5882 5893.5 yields 1.18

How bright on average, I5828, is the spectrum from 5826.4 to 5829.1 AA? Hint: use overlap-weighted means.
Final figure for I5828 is 12.1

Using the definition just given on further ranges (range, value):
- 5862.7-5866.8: 11.3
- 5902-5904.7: 10.9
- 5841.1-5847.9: 12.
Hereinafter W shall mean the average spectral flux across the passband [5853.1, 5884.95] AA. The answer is 11.4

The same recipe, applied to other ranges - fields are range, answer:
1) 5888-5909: 10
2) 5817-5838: 12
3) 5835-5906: 11.1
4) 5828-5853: 12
